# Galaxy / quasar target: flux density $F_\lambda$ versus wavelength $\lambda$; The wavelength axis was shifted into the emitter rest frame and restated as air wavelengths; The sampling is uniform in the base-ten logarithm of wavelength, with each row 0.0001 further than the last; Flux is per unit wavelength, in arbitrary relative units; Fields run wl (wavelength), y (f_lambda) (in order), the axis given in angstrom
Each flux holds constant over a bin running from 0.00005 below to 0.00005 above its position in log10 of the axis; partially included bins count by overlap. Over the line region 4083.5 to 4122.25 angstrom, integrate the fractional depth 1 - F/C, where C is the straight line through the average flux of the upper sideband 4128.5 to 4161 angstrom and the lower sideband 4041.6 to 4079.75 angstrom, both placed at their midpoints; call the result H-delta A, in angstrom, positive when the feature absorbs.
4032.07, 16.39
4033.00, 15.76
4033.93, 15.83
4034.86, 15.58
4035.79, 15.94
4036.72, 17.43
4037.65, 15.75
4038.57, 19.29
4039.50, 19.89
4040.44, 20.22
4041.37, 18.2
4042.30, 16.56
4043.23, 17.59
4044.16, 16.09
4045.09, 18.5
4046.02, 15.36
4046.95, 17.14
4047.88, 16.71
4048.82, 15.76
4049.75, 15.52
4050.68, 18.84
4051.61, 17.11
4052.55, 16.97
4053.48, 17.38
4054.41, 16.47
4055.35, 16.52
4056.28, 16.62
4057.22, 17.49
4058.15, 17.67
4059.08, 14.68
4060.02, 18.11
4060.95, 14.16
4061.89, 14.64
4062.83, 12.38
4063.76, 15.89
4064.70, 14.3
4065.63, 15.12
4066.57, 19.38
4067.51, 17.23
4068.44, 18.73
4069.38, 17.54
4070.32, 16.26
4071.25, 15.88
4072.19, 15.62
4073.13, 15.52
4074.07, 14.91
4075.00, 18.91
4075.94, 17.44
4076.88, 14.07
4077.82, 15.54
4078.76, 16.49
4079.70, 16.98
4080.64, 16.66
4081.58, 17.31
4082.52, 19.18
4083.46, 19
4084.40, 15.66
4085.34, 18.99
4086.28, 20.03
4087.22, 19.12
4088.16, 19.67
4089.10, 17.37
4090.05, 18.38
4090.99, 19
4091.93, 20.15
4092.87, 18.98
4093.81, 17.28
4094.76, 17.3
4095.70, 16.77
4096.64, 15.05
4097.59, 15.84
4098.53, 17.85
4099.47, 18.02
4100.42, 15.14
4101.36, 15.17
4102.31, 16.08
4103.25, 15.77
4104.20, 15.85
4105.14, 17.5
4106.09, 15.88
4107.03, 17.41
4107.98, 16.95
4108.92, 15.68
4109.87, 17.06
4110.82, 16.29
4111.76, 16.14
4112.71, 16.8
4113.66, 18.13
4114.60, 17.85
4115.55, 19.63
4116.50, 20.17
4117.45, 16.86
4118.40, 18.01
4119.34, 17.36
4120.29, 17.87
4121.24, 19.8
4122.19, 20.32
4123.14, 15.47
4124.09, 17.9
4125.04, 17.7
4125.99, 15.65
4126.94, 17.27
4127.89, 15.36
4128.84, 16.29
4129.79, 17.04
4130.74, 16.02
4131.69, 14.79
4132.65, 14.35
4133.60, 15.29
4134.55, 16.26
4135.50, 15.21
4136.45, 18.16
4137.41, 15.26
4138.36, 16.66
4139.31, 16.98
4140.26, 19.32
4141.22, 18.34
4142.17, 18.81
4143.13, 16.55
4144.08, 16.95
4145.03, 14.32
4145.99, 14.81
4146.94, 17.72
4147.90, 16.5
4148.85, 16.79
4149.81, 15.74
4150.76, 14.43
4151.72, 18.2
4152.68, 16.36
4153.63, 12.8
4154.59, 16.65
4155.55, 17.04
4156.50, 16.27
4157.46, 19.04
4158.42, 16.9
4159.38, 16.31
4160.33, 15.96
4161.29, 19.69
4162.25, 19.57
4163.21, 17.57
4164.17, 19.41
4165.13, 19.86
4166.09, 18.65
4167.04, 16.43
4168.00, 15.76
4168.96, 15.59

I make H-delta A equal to -2.6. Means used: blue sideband 16.4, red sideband 16.4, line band 17.5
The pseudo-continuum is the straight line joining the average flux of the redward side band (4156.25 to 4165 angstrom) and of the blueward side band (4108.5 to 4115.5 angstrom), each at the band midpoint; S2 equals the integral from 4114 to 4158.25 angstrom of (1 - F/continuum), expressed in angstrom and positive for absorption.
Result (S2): 1.5 angstrom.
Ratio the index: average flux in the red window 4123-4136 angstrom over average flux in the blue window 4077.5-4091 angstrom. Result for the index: 0.9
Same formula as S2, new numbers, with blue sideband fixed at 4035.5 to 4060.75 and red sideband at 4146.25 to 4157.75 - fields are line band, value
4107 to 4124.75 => -1.1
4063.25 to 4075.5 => 0.3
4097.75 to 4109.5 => 0.2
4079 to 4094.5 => -1.3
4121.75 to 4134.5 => 0.1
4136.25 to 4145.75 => -0.3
